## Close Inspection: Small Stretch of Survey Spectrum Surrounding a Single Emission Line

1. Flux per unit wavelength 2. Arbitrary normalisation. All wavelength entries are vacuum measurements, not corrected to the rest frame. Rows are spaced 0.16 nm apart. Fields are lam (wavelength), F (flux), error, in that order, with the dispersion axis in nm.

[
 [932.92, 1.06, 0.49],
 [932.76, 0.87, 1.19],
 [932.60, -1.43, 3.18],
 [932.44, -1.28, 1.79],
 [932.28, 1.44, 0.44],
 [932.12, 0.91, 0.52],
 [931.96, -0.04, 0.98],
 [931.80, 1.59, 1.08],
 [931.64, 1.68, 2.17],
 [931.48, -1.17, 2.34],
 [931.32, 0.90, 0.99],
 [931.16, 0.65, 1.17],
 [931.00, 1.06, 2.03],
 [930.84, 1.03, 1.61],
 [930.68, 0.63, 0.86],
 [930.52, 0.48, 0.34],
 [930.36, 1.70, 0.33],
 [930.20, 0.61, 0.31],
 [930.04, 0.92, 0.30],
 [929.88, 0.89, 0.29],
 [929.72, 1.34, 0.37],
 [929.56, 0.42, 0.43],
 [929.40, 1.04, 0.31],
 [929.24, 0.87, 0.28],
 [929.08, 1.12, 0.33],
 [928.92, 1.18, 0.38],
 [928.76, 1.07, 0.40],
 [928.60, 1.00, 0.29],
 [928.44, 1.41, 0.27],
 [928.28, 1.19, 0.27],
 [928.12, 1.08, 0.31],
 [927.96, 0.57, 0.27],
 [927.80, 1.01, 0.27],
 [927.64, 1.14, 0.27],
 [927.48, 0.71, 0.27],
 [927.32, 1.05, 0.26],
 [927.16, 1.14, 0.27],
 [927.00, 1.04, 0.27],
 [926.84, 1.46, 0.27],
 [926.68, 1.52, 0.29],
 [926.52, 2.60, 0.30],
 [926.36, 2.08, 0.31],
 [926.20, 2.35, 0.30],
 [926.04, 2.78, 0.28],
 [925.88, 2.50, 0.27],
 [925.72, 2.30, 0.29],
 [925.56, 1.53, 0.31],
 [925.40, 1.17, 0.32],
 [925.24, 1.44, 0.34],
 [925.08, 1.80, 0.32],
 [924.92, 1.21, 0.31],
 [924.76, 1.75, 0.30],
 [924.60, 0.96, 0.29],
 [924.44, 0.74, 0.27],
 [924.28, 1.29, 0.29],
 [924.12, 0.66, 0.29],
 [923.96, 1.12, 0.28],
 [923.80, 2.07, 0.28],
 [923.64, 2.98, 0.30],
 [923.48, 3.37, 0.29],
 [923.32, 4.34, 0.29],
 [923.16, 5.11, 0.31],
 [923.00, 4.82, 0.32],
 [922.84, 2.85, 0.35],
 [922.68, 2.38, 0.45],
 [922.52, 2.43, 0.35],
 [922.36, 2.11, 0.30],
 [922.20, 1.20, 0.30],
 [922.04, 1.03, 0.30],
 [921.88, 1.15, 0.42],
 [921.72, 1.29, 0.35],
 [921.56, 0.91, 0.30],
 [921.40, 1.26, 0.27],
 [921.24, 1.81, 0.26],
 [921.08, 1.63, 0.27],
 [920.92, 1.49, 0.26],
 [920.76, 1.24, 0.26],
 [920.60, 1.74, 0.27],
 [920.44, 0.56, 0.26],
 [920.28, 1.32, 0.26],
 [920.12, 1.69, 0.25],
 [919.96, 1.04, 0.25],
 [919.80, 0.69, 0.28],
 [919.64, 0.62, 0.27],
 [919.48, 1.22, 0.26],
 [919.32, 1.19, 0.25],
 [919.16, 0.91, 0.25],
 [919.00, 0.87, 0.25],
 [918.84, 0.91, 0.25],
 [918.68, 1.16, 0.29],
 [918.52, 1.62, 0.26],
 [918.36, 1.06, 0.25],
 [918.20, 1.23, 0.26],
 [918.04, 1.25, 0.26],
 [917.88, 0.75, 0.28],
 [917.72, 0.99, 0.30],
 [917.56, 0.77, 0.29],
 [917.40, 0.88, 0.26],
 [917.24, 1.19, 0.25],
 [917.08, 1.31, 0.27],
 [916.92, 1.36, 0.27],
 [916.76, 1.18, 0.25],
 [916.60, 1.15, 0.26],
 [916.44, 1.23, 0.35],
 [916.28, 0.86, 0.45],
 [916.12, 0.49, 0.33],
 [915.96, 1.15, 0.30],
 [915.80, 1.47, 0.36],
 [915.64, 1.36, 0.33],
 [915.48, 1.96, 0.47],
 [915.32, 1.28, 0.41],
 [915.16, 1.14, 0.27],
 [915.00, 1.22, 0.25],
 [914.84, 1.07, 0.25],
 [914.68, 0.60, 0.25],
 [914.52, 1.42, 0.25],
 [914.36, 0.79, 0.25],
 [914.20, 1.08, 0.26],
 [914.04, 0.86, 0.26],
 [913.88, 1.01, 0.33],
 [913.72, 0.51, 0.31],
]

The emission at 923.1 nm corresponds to H-alpha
